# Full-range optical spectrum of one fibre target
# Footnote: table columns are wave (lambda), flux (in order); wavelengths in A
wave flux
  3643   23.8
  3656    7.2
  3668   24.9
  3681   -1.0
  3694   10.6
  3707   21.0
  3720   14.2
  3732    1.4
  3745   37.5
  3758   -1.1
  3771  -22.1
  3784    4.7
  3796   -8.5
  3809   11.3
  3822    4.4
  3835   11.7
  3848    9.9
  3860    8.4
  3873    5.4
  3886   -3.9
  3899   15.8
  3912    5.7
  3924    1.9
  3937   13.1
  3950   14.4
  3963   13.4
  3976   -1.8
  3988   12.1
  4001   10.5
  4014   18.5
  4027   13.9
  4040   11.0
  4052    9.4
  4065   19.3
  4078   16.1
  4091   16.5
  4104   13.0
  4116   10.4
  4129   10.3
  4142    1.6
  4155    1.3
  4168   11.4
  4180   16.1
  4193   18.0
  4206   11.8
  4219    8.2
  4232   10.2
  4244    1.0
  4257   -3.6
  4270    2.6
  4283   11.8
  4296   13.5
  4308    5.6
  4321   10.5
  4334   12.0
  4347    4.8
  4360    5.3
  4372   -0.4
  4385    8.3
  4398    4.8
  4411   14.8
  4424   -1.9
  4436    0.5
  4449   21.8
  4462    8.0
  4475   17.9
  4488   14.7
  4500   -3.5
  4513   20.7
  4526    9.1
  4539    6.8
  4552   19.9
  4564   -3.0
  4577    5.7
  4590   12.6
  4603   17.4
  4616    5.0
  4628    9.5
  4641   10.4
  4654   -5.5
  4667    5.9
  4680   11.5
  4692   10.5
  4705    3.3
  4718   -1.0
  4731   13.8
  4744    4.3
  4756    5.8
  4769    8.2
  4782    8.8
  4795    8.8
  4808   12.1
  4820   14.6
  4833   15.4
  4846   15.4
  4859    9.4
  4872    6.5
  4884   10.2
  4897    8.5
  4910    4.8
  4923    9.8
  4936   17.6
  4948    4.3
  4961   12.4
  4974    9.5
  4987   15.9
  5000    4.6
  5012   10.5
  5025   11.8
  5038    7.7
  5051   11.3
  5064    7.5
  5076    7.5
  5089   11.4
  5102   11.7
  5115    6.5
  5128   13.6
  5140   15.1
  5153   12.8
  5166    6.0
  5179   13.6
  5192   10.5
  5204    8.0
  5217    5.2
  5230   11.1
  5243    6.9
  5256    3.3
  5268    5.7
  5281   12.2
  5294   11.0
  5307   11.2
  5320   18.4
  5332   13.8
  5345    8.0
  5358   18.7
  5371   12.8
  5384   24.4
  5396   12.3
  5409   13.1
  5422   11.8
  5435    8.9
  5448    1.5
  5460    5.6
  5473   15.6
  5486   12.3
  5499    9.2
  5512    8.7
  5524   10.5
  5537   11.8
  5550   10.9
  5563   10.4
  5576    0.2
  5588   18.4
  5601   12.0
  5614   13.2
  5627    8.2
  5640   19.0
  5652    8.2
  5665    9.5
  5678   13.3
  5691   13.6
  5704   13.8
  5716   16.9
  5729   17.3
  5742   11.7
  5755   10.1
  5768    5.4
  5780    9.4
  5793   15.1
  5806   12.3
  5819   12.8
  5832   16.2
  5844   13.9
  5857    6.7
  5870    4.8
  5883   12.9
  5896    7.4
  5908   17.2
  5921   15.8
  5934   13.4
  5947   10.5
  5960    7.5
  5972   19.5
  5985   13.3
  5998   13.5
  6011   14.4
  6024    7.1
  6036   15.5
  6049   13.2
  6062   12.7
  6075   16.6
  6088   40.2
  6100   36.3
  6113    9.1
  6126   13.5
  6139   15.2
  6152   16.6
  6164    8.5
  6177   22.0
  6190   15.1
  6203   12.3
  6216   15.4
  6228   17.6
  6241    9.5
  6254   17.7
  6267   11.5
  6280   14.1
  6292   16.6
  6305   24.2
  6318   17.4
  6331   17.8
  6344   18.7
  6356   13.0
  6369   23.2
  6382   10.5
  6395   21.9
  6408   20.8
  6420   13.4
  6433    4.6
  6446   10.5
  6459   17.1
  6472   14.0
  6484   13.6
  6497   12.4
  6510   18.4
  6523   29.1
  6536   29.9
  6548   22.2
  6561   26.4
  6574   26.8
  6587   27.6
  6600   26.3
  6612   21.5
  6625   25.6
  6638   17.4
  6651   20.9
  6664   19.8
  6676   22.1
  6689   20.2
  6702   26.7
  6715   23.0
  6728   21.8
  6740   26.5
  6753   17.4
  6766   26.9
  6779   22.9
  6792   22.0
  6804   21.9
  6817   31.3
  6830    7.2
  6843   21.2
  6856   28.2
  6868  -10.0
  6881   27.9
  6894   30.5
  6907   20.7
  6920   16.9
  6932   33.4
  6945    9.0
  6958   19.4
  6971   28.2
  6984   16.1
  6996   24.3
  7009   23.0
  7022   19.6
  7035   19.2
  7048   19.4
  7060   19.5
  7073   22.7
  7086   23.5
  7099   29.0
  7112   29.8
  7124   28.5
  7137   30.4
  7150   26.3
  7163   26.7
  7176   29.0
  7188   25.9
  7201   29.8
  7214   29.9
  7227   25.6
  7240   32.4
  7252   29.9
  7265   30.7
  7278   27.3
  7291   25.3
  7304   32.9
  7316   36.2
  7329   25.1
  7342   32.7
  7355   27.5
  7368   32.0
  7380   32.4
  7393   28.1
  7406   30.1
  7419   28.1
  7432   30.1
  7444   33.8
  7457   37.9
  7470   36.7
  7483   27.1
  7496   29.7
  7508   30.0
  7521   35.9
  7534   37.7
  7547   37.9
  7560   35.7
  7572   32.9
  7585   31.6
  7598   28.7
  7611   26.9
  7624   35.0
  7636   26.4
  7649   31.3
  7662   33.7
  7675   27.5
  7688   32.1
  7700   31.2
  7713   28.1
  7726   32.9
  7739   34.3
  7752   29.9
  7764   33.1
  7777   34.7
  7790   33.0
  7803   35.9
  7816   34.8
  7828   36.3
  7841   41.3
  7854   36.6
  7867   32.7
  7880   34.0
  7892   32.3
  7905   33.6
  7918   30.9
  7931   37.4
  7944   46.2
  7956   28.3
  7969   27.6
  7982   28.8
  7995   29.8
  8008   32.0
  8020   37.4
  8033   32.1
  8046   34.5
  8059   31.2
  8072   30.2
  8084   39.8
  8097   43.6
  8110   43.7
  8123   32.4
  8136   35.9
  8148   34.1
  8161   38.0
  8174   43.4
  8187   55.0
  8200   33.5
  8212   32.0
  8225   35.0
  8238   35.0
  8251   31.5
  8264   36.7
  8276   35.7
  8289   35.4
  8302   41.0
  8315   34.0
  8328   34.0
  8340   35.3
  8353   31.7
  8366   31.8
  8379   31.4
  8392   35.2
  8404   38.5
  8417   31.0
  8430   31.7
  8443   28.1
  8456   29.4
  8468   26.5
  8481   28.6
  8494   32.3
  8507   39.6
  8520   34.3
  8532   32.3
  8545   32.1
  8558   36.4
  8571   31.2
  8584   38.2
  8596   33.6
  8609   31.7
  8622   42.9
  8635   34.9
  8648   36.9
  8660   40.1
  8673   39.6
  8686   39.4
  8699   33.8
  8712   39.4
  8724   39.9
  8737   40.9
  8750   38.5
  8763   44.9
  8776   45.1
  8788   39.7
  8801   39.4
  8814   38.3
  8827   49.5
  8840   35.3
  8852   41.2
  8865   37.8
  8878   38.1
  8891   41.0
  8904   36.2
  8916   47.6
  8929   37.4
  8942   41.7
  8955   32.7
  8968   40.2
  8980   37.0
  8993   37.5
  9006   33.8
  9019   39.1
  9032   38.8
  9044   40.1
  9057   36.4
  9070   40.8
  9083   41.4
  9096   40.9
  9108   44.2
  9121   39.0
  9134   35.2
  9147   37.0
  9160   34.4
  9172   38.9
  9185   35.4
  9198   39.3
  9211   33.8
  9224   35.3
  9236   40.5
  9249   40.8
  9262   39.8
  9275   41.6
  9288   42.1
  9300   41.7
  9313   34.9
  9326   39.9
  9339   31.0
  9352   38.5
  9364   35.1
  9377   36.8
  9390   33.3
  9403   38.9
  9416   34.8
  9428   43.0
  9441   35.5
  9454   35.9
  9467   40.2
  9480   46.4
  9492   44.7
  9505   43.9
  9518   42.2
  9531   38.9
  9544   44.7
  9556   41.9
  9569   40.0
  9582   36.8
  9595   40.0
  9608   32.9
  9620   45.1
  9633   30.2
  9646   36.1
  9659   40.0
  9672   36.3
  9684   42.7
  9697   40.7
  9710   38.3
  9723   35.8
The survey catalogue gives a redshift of 0.63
